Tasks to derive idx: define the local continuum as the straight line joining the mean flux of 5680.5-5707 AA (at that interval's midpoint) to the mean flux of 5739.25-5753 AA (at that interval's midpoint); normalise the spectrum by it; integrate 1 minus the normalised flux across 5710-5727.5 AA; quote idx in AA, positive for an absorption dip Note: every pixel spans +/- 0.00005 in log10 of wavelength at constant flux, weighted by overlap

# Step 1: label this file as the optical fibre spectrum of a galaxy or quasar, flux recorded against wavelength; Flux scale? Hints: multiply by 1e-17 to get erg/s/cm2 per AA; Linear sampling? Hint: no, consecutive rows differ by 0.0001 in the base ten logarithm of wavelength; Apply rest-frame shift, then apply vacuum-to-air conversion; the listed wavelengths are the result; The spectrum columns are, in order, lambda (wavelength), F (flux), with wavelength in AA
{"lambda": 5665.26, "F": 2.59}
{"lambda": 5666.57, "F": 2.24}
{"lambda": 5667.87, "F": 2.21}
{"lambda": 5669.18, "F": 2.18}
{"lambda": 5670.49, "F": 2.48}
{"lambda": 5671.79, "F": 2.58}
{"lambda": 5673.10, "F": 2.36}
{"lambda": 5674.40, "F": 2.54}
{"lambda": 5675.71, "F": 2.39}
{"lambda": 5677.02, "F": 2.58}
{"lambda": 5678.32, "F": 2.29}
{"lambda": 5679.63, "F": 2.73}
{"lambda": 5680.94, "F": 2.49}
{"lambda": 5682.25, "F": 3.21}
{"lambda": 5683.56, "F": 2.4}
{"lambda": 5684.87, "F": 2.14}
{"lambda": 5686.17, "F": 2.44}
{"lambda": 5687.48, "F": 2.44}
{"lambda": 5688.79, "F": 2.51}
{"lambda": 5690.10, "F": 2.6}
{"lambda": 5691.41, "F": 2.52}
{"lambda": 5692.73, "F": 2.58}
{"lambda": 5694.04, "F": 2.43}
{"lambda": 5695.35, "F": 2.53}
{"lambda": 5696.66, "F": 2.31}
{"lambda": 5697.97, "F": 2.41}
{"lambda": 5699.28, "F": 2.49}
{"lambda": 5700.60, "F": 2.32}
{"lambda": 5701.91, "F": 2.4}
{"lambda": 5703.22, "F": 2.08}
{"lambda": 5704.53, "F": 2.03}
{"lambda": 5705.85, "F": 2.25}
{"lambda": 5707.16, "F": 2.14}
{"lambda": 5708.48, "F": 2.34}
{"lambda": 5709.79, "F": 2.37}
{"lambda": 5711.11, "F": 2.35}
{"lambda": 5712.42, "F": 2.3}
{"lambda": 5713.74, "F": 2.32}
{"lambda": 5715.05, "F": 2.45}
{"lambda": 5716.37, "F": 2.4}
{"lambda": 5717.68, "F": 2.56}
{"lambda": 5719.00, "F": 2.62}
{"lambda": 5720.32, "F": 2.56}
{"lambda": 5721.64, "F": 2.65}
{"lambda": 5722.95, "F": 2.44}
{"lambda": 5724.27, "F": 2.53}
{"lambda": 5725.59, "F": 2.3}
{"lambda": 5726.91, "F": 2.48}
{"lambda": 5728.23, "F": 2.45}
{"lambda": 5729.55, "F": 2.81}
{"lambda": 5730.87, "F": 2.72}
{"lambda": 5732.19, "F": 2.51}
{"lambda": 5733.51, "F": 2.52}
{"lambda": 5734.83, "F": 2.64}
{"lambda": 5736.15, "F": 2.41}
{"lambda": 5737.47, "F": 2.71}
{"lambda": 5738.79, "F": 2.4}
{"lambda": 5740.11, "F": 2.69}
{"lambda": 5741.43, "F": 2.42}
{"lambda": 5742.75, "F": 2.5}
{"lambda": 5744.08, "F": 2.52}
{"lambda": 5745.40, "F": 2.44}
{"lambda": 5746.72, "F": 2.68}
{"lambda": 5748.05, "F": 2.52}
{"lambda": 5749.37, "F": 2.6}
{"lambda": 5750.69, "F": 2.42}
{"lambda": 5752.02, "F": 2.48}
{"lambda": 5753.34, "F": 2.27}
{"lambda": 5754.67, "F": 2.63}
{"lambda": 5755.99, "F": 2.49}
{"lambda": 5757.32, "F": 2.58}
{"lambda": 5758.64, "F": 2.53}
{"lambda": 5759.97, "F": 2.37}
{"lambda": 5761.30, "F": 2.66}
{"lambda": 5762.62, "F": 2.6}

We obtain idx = 0.1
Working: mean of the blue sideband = 2.42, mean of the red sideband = 2.52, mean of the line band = 2.46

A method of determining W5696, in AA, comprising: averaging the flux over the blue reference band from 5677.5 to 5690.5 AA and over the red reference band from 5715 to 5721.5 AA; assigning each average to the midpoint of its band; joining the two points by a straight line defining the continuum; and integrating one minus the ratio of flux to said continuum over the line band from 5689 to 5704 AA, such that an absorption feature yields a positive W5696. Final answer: 0.6 AA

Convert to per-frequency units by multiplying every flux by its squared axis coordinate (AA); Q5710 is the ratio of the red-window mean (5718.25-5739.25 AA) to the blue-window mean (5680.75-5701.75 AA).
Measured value 1.04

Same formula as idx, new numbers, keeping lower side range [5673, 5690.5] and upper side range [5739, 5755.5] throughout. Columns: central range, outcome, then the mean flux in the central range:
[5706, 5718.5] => 0.8 AA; 2.36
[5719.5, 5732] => -0.2 AA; 2.55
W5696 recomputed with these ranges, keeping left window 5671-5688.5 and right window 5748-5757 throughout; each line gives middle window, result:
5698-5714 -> 1.4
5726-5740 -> -0.4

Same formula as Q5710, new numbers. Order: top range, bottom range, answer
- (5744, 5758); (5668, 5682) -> 1.04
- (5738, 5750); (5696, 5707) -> 1.13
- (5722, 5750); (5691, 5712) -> 1.10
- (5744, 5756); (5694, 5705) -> 1.09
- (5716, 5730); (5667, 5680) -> 1.06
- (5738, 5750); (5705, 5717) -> 1.10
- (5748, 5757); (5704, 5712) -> 1.12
